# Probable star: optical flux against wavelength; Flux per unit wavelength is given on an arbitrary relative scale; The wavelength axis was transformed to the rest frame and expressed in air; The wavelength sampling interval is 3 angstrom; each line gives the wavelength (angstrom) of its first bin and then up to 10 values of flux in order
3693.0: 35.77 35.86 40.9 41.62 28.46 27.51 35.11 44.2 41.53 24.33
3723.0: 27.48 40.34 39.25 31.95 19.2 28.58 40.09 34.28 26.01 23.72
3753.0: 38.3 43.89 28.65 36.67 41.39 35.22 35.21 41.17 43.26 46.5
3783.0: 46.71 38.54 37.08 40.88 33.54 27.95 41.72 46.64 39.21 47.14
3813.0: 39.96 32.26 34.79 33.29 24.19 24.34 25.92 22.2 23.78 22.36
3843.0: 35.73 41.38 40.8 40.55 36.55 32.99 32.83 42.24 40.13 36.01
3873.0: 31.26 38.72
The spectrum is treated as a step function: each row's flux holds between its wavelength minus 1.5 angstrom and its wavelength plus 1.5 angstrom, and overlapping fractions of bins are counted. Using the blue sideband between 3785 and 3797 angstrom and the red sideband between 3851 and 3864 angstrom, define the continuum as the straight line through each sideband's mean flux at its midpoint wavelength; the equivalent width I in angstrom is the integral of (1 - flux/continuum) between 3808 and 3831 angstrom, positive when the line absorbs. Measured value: 2.15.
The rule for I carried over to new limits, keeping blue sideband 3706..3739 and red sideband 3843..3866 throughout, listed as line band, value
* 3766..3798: -3.8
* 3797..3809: -1.2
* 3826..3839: 4.6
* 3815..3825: 1.2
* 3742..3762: 0.5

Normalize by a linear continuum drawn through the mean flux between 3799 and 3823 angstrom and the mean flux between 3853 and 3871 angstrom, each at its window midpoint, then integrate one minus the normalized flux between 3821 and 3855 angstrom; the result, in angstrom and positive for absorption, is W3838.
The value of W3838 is 6.5 angstrom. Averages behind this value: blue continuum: 39.3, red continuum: 36.9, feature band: 30.6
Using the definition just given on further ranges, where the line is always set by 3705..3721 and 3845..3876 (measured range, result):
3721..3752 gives 3.3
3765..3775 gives -0.6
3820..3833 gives 3.4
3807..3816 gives -1.1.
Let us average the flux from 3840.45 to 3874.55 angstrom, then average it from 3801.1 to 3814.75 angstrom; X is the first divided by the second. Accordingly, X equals 0.9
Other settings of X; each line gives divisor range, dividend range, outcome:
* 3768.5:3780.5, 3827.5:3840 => 0.59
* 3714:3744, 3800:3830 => 1.09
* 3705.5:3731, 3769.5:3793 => 1.19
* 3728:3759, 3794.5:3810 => 1.21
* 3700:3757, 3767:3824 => 1.16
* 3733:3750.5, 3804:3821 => 1.35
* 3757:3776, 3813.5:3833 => 0.80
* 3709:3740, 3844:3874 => 1.13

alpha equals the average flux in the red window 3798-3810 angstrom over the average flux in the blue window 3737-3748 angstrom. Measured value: 1.3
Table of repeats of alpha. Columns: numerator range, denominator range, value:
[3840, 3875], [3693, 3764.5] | 1.08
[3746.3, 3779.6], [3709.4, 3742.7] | 1.08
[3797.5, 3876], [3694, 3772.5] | 1.01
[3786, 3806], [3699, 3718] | 1.04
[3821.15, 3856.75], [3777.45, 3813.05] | 0.76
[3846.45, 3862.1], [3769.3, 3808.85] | 0.93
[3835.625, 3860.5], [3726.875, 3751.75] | 1.12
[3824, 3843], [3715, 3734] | 0.73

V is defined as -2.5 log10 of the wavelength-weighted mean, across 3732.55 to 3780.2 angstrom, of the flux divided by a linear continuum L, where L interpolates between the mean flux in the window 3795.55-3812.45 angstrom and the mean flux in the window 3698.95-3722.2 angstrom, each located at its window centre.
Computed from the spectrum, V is 0.08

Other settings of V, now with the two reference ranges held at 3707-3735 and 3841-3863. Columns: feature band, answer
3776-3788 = -0.22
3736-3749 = 0.10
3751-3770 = -0.06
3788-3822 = -0.06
